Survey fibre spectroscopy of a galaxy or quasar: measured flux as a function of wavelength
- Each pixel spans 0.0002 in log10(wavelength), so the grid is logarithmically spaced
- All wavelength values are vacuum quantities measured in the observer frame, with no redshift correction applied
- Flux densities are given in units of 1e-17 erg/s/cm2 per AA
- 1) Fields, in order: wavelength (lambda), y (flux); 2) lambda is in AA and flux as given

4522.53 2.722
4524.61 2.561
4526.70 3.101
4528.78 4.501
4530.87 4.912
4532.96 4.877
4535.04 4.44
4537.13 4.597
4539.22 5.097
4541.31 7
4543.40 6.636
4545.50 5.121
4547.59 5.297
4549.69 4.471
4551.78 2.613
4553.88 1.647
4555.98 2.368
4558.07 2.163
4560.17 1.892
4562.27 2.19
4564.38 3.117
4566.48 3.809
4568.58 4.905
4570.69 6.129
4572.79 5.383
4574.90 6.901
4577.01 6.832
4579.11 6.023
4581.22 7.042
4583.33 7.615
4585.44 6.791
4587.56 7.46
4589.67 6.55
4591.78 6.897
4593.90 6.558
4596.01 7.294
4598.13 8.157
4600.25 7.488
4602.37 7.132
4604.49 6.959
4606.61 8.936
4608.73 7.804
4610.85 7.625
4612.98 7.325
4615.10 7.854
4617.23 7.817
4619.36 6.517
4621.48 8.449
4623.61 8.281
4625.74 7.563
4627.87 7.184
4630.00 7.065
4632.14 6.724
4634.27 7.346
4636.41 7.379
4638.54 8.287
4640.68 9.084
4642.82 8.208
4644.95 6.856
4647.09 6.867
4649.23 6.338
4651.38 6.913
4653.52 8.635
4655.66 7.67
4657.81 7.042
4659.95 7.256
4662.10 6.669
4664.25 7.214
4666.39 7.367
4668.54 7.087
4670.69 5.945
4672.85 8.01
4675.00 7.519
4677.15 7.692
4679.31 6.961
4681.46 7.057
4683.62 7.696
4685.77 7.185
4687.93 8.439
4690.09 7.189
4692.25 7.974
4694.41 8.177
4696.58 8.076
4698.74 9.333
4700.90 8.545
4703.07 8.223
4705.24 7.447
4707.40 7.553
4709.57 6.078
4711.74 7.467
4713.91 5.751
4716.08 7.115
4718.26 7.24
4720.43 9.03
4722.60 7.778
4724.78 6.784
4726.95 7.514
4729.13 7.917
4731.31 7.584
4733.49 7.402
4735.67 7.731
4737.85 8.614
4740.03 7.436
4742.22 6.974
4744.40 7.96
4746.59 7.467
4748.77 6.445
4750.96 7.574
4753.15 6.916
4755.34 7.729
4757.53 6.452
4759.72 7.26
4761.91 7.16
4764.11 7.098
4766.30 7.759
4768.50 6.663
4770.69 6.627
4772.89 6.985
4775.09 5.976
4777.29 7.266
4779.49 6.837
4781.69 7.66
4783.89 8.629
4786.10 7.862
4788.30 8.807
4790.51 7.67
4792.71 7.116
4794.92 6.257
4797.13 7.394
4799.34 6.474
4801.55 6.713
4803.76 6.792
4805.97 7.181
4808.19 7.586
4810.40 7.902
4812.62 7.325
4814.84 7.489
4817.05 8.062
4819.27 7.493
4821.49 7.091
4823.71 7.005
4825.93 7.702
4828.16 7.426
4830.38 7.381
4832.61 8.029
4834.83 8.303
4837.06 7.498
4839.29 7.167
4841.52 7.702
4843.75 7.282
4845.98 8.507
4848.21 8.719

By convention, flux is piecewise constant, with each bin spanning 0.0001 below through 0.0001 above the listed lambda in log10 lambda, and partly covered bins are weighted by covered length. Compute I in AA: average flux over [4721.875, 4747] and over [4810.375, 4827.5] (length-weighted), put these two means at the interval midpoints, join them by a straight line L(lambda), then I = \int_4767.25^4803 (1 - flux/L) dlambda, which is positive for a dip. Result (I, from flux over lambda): 1.63 AA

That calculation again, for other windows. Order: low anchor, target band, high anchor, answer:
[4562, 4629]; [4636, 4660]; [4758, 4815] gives -2.2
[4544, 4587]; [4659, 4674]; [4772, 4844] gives -3.3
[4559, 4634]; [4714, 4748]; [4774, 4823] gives -2.2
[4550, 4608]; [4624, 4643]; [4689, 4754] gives -3.9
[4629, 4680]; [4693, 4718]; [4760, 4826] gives -1.0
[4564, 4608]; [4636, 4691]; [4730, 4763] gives -3.2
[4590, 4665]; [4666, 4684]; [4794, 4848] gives 0.5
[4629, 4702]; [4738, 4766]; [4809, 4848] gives 1.2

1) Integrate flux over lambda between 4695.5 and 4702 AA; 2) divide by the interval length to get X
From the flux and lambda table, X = 8.65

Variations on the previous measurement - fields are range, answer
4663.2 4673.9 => 7.12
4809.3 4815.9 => 7.56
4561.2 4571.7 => 4.02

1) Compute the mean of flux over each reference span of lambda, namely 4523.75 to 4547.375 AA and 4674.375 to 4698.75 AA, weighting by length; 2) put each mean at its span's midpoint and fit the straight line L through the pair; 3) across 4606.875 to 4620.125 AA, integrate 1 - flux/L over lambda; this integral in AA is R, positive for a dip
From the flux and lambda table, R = -2.7 AA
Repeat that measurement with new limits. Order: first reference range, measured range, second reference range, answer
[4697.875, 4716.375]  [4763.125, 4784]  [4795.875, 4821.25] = 0.8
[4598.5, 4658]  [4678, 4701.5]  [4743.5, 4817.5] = -1.3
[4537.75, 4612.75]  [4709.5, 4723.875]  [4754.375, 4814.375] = -1.1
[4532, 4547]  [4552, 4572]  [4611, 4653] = 9.4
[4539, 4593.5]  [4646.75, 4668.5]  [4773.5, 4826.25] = -4.5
